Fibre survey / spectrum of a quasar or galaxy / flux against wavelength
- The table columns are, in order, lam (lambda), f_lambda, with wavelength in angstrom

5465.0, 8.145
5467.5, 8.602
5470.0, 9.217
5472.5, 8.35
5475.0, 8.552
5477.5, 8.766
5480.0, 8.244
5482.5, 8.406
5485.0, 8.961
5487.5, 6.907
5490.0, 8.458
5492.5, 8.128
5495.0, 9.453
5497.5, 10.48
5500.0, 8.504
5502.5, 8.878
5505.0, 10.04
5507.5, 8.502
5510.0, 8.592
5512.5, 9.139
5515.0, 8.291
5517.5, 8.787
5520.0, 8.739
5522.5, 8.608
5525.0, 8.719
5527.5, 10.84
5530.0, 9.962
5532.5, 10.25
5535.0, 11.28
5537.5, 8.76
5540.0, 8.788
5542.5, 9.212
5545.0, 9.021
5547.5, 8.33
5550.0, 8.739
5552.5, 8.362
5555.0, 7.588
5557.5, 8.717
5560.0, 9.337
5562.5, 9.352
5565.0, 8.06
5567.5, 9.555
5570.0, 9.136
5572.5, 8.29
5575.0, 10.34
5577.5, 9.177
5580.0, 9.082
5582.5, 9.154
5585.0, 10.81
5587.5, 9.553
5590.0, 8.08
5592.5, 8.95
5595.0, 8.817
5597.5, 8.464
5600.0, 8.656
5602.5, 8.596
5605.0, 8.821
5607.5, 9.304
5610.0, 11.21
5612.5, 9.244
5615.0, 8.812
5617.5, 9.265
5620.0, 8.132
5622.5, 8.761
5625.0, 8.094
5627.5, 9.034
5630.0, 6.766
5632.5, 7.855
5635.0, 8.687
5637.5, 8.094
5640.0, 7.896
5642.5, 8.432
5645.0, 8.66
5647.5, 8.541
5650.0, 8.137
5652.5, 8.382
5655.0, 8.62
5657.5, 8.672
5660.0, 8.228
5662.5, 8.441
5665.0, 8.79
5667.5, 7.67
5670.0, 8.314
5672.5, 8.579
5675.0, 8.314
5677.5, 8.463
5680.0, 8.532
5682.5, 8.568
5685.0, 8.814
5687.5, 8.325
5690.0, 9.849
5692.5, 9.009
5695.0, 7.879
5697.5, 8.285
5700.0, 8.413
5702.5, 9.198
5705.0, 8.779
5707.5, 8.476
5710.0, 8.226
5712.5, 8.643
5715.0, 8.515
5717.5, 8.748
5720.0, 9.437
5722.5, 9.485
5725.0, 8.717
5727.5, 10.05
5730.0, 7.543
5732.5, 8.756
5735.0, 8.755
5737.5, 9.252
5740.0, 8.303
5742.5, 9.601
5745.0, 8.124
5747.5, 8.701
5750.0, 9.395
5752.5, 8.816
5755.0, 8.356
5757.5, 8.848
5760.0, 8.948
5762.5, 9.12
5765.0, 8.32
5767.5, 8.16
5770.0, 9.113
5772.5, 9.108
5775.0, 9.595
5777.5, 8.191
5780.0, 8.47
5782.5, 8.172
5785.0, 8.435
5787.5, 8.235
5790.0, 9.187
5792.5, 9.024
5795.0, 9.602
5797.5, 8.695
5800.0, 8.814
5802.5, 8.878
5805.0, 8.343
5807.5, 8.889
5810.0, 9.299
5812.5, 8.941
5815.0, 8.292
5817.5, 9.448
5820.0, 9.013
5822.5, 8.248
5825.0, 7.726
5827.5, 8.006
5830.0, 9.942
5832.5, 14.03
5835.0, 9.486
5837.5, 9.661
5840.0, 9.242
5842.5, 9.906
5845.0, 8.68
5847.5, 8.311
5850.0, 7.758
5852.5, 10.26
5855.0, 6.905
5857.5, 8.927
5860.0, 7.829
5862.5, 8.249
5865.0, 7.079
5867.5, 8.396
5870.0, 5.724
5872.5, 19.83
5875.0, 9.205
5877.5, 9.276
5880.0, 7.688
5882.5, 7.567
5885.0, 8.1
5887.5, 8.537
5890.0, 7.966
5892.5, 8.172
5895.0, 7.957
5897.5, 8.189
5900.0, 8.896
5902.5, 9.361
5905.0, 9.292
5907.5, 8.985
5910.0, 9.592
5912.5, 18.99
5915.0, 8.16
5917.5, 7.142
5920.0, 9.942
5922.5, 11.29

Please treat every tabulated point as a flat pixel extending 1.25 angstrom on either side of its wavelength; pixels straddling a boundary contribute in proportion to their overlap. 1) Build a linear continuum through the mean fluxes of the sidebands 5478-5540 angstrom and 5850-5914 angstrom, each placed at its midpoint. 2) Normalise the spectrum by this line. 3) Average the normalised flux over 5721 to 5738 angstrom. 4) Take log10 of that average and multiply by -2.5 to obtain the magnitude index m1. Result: 0.02 mag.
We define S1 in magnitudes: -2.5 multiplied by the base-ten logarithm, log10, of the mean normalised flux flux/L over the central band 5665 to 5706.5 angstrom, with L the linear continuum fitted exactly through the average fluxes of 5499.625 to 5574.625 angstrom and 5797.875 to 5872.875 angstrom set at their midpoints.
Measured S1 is 0.06 mag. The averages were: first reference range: 9.03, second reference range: 9.01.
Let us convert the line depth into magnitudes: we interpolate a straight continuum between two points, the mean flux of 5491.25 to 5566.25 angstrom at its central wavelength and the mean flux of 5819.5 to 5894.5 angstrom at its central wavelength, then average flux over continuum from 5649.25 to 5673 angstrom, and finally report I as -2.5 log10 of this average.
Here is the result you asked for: 0.08 mag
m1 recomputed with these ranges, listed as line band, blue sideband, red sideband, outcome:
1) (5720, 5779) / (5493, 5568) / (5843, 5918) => 0.03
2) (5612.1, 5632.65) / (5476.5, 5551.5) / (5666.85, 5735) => 0.05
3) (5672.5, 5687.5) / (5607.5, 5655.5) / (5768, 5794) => 0.01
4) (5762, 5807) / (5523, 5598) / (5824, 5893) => 0.04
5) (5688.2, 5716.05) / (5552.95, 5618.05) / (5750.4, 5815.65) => 0.03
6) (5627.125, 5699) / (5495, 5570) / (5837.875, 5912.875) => 0.08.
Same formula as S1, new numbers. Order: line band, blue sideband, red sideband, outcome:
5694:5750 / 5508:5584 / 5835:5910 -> 0.03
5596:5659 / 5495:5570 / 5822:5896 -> 0.06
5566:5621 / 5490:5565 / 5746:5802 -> -0.02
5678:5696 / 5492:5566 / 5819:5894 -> 0.04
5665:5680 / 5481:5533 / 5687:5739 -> 0.06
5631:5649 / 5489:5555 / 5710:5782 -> 0.08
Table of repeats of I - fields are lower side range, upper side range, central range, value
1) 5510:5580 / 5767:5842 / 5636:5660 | 0.08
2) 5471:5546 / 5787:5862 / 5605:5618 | -0.06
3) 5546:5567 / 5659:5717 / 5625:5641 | 0.07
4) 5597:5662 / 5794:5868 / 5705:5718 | 0.02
